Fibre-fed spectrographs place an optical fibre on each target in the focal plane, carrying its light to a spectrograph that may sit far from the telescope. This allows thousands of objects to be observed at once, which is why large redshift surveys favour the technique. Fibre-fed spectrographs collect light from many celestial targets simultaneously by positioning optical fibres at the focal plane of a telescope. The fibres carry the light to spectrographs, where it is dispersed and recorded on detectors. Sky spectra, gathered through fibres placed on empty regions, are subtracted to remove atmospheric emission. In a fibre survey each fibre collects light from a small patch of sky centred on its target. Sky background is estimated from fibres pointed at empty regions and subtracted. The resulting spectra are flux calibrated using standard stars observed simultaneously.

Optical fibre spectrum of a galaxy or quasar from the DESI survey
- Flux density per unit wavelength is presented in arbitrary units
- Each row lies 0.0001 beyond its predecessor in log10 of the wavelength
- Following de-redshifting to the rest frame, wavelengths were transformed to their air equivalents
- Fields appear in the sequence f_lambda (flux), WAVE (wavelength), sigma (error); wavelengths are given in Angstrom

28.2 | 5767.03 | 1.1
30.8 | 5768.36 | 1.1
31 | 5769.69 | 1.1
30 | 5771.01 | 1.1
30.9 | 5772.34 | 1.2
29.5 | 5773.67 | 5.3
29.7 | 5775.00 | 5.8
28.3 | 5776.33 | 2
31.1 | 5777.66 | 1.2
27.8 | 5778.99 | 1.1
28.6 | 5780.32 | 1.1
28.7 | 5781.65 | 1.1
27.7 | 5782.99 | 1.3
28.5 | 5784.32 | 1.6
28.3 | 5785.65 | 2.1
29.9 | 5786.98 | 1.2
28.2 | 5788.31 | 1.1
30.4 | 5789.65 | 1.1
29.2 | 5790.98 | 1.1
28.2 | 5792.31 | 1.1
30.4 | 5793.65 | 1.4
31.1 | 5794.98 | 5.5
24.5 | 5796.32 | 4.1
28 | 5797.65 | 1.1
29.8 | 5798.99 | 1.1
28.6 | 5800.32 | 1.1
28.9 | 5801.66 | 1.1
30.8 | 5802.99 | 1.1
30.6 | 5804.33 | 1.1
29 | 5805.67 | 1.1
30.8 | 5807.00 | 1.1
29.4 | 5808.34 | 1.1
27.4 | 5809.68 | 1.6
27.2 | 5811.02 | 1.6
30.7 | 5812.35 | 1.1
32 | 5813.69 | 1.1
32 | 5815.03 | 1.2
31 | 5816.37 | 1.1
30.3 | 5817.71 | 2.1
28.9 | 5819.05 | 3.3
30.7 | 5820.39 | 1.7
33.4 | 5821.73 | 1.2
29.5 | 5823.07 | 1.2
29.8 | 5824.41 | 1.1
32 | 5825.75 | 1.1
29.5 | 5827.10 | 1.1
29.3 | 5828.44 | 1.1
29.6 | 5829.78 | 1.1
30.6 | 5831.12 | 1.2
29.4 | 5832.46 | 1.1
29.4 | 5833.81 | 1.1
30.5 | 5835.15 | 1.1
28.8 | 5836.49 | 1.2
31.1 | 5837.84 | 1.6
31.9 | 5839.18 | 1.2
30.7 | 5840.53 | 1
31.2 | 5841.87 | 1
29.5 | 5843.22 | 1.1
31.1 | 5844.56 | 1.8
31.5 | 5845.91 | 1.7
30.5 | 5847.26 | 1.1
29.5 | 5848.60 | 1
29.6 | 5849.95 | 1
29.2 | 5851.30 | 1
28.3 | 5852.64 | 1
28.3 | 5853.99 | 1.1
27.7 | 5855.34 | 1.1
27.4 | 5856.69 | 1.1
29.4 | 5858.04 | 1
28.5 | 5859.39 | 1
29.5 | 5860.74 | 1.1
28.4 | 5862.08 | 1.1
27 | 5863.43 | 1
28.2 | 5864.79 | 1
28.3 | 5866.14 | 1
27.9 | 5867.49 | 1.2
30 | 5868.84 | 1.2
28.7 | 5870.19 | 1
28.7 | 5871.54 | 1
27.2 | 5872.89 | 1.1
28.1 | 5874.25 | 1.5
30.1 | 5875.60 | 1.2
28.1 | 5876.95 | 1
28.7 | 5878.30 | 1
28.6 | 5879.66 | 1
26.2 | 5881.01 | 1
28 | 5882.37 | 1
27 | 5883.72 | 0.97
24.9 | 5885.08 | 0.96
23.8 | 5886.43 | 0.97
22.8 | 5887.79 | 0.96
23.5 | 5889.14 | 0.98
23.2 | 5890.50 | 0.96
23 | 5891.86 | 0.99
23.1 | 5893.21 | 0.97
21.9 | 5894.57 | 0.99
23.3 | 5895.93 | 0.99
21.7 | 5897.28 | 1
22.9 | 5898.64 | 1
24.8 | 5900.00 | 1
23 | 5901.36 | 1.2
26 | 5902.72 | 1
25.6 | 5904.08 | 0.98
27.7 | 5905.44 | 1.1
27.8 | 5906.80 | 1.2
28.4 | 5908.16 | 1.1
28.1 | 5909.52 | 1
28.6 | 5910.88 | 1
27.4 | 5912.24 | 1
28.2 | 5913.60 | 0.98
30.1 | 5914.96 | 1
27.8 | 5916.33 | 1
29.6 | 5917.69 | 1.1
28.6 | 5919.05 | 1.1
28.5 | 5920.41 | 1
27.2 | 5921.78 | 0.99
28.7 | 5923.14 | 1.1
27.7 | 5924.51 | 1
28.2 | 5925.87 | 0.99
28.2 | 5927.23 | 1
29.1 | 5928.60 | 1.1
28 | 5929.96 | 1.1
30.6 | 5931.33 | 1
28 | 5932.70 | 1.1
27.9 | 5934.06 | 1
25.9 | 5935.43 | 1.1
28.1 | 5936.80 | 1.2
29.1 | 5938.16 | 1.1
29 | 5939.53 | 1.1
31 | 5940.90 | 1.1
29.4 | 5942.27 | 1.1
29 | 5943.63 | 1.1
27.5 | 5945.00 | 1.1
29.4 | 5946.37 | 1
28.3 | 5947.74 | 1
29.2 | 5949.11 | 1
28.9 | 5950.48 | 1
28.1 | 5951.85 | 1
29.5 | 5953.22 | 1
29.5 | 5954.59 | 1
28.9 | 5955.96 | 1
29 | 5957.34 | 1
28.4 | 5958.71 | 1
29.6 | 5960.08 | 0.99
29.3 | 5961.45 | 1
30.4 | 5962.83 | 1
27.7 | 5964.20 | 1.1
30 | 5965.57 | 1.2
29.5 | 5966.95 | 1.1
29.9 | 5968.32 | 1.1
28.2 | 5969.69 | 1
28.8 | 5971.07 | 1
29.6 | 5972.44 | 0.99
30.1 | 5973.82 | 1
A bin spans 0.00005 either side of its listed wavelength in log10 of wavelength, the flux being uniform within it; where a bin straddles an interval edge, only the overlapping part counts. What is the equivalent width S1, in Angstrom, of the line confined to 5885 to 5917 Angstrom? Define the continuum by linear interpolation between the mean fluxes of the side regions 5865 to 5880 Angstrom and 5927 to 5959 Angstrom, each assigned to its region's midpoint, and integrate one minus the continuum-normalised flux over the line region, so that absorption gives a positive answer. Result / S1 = 3.71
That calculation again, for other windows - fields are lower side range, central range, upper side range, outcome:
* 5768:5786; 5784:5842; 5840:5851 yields 0.2 Angstrom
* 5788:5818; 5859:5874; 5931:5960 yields 0.4 Angstrom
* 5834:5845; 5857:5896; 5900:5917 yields 2.7 Angstrom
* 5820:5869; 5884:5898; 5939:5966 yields 2.9 Angstrom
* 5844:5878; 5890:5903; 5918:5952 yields 2.5 Angstrom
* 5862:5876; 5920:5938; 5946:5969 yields 0.4 Angstrom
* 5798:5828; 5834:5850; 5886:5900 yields -1.7 Angstrom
